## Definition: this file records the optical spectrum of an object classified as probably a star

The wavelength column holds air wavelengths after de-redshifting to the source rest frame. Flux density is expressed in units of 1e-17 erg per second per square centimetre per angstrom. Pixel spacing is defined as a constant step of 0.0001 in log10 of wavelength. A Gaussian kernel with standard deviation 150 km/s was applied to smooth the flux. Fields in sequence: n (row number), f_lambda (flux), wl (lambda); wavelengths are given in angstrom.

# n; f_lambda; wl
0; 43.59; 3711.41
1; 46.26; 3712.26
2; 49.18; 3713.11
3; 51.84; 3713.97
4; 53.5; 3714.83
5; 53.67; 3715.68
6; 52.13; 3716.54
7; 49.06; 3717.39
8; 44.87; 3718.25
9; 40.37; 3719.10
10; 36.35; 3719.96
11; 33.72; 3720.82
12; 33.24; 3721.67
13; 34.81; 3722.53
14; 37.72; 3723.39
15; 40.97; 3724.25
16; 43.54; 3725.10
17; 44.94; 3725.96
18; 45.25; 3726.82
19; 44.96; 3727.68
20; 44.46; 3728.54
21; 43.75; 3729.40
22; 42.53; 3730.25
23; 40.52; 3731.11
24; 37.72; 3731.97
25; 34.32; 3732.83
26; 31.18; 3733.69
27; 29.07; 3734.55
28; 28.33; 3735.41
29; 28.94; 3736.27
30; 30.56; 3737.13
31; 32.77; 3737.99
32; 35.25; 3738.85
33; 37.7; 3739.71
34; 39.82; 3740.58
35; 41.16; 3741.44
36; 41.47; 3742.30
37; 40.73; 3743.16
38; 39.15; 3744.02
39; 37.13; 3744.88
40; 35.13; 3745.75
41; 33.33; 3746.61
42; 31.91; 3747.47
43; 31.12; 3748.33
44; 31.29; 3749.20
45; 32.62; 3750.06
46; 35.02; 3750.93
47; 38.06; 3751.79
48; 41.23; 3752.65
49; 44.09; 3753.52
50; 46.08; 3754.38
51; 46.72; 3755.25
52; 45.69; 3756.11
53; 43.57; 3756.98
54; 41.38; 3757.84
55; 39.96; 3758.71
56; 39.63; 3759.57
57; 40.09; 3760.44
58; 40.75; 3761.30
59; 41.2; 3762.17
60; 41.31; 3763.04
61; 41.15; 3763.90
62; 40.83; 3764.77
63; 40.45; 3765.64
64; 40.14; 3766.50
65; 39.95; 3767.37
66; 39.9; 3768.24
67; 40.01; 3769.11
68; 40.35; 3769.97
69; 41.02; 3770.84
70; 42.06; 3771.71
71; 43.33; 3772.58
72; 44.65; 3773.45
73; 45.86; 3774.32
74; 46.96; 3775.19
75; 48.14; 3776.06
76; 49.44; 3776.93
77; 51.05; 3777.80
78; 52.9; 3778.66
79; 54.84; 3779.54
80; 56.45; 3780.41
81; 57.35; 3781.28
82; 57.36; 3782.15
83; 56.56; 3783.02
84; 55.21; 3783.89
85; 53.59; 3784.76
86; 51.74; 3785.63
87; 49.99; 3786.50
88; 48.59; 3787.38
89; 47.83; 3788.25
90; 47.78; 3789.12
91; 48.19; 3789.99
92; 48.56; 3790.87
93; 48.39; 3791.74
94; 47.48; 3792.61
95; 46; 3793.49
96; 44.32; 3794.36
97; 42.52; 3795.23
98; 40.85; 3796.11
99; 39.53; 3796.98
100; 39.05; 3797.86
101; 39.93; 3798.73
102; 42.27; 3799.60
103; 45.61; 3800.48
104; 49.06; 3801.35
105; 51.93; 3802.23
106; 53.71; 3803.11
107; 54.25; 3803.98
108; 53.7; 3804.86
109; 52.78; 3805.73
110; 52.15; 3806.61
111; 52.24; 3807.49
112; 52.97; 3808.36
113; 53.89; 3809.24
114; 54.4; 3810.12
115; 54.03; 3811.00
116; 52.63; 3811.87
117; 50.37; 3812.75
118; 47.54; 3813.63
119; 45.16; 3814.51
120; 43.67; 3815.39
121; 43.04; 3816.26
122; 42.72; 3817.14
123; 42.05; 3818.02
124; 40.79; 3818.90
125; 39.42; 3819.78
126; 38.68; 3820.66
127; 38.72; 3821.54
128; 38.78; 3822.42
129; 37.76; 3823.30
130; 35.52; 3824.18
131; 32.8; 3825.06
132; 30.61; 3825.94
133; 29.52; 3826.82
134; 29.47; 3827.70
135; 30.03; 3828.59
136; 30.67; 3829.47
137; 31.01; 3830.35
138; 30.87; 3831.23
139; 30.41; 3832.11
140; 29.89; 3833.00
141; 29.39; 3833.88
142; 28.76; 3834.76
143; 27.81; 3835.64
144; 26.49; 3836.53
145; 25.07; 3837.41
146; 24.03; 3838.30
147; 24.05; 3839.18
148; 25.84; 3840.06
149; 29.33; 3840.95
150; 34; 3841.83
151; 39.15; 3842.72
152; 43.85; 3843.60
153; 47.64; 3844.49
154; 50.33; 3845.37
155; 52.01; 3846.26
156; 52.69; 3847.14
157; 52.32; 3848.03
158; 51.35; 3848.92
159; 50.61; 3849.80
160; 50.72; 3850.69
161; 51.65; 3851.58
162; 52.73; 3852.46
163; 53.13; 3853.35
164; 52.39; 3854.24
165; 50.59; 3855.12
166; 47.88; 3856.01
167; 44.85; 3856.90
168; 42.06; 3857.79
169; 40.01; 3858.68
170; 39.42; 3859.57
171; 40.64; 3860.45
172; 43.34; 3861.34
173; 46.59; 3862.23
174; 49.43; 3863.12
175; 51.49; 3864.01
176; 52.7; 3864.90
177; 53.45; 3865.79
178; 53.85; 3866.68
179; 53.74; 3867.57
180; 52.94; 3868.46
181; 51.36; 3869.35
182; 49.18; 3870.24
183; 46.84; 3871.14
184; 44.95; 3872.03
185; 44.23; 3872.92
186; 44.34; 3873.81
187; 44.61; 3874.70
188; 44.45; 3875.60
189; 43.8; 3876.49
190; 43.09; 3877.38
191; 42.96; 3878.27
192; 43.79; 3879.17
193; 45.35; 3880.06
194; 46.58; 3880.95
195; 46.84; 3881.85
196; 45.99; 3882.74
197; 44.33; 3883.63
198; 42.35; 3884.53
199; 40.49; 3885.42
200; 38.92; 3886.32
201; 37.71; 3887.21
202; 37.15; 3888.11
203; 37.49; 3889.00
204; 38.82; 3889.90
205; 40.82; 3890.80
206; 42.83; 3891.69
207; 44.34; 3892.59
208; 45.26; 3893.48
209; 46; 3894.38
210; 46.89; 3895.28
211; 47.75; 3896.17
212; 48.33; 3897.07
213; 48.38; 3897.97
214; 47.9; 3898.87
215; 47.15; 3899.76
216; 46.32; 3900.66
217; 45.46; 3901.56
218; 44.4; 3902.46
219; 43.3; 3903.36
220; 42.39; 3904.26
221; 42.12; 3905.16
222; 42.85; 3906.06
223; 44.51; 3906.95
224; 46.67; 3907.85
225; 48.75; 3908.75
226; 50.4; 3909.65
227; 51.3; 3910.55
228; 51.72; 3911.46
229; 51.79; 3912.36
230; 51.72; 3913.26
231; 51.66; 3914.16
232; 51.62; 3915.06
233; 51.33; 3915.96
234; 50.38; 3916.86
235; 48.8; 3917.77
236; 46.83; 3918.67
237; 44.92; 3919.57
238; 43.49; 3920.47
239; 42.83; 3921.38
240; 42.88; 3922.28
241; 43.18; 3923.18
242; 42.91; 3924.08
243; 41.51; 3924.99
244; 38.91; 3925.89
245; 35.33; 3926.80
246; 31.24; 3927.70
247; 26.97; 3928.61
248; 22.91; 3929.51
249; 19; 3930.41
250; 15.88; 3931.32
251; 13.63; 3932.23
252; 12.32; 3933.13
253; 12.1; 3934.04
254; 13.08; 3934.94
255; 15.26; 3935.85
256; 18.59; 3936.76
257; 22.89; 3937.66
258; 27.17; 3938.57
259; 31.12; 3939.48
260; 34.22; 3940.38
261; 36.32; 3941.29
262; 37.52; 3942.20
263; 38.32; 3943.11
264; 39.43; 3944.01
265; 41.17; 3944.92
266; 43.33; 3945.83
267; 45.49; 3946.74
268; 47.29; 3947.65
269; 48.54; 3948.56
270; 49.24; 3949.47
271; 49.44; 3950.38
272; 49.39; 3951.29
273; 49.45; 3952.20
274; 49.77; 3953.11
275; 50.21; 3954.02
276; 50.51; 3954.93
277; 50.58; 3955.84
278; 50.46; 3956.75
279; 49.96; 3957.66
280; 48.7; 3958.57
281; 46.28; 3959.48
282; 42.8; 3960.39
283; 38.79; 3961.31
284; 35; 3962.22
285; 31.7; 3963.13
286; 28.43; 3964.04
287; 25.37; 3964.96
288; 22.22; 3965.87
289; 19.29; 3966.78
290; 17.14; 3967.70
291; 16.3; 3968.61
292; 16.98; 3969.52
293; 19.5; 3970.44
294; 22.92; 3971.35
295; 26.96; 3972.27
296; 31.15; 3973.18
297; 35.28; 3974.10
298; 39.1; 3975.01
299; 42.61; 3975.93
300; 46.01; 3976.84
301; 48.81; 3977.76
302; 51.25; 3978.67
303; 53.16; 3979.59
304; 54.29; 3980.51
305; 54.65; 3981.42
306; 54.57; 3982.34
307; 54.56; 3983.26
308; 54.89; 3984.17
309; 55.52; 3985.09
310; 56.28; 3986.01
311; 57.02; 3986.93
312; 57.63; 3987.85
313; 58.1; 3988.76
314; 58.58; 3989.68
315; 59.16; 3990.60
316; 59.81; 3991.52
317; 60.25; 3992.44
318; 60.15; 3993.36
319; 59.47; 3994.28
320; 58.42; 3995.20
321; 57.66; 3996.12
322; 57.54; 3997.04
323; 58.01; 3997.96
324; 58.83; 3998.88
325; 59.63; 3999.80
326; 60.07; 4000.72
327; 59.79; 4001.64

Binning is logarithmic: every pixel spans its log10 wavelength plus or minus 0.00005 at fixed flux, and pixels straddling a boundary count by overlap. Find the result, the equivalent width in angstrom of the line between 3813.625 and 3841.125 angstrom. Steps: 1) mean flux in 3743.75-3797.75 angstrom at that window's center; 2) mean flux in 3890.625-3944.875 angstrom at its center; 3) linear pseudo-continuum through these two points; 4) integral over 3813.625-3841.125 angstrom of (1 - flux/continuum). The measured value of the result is 5.6 angstrom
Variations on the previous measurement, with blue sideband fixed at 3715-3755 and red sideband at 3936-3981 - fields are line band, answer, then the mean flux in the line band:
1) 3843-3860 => -4.58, 48.7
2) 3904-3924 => -4.81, 47.4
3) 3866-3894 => -4.62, 44.6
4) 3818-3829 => 0.84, 35.5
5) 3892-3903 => -2.37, 46.4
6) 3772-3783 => -3.50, 50.8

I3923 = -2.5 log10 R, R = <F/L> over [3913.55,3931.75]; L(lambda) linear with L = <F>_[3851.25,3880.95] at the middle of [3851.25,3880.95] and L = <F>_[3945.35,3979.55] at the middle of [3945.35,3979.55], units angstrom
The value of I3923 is 0.07 mag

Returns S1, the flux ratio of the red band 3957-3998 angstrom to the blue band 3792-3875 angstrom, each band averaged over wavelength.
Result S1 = 1.0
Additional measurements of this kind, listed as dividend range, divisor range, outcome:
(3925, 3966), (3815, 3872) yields 0.86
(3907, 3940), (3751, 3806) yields 0.79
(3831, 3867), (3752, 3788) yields 0.92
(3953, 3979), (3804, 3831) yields 0.85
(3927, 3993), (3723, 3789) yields 0.92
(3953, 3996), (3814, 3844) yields 1.31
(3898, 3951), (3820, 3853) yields 1.06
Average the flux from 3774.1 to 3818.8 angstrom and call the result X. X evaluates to 49.1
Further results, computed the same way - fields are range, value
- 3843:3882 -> 47.8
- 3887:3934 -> 41.6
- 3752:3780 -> 43.6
